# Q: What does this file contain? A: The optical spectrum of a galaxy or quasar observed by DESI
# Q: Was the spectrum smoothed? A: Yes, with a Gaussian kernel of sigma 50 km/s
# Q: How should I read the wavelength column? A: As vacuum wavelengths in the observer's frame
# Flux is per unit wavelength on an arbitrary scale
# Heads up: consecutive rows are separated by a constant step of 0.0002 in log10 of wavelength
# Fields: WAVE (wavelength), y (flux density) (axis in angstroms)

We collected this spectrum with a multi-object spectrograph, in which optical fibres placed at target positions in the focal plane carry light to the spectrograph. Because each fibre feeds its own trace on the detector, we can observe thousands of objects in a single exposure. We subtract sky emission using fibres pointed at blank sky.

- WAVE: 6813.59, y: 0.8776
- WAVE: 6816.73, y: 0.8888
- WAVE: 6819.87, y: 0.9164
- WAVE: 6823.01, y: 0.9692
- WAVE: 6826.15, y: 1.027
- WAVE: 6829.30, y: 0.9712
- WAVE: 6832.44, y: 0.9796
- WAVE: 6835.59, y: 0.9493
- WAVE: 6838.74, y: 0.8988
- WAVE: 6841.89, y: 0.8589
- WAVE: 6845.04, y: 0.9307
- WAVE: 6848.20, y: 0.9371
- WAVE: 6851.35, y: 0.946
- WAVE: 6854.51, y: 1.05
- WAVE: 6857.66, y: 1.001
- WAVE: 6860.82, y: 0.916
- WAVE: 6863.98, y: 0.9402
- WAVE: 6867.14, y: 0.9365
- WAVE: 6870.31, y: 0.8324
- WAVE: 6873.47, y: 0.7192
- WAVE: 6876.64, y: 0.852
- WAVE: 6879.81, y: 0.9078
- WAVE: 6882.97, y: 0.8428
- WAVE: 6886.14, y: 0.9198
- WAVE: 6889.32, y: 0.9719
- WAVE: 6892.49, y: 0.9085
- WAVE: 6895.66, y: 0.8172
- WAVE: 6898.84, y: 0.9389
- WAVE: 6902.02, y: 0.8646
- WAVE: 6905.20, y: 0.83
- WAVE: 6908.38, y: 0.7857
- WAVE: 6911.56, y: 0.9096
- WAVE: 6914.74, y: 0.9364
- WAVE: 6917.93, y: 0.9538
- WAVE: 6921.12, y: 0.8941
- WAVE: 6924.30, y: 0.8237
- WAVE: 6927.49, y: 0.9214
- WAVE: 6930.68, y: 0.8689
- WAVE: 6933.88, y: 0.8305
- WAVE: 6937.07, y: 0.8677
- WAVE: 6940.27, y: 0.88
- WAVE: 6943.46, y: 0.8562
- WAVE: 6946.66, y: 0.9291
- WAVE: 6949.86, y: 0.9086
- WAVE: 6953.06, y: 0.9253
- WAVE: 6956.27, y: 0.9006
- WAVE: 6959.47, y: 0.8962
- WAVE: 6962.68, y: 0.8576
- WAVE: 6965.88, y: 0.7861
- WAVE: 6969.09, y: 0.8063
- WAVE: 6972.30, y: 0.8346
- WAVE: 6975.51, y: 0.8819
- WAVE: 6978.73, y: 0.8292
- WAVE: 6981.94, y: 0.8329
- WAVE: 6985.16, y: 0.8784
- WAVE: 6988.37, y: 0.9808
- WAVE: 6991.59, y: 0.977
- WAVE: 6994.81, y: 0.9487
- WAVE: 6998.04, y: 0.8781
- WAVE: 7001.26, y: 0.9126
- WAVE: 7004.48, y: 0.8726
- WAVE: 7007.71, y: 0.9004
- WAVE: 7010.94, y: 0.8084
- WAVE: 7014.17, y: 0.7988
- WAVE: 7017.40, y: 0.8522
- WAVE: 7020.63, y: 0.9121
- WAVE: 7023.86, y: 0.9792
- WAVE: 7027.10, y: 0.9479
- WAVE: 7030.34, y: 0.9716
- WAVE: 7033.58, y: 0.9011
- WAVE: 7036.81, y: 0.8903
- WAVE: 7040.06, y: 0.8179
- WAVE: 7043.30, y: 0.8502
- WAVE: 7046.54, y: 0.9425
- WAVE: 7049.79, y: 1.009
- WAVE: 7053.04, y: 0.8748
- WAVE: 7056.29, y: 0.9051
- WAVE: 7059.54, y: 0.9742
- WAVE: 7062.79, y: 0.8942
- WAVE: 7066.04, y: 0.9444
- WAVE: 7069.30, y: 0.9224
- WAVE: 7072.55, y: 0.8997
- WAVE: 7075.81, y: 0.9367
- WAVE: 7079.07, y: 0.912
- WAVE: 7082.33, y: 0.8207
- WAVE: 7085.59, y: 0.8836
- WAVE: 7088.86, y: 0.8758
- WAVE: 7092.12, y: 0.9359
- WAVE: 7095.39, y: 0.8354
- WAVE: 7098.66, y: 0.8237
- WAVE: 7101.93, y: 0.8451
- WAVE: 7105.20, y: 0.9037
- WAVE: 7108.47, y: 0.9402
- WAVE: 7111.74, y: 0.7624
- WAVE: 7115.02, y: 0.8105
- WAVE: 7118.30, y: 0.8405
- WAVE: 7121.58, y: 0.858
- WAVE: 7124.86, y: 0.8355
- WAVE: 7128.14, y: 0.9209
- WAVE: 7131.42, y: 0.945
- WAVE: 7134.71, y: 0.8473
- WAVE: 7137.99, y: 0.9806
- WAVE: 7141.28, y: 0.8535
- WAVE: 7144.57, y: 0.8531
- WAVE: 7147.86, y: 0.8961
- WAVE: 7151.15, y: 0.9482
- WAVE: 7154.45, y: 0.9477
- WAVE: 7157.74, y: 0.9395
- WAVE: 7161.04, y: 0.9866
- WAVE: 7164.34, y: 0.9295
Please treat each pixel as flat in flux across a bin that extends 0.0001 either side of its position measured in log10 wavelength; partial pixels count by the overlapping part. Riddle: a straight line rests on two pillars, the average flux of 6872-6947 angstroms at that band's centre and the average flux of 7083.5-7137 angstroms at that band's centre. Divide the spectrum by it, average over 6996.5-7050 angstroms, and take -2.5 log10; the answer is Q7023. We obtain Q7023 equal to -0.03 mag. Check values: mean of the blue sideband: 0.876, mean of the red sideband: 0.868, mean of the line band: 0.894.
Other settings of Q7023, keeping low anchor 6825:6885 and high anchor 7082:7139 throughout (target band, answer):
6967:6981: 0.08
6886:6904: 0.01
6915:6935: 0.02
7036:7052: -0.02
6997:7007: 0.00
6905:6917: 0.04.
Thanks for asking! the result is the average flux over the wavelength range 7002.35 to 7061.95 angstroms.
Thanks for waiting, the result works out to 0.901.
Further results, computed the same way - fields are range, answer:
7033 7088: 0.904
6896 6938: 0.877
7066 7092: 0.899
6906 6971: 0.876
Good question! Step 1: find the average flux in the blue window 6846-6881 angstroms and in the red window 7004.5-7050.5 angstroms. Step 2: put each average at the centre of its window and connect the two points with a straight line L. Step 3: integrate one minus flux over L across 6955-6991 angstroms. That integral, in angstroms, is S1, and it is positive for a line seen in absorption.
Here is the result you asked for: 1.44 angstroms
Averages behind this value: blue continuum 0.913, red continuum 0.896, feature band 0.865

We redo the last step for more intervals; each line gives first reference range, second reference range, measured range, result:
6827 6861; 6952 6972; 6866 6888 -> 1.6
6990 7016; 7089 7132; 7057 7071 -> -0.9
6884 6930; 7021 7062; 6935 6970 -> 1.0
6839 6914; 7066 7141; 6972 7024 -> 0.1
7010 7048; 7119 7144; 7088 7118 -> 1.0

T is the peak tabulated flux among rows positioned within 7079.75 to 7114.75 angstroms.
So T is 0.9402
